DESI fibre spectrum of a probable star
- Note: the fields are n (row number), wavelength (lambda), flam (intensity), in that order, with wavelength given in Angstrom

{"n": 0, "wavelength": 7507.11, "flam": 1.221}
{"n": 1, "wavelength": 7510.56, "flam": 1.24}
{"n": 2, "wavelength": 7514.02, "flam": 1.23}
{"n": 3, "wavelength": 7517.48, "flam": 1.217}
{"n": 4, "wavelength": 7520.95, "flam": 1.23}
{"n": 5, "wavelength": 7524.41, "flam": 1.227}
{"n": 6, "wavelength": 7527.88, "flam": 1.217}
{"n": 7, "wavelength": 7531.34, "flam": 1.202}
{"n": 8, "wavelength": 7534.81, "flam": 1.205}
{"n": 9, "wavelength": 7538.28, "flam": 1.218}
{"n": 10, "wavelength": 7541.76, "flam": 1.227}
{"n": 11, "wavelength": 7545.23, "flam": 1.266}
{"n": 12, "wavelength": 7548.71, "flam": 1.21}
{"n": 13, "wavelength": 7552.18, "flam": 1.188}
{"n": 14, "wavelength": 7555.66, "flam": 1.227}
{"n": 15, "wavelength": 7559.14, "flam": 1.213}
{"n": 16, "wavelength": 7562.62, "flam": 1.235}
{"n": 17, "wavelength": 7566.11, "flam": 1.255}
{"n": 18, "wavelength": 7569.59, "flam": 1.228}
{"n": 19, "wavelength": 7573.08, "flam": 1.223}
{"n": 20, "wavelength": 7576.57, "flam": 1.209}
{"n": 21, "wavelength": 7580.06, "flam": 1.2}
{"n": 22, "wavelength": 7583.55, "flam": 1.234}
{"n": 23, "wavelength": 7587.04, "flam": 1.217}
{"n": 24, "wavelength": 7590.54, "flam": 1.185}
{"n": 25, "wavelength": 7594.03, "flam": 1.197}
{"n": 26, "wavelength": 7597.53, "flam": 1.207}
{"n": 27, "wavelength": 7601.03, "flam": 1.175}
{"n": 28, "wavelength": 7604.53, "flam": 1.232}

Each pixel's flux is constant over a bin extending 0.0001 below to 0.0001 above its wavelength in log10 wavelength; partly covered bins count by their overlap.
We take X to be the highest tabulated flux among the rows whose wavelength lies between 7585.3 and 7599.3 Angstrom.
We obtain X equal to 1.217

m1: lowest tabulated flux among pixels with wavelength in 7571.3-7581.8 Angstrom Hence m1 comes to 1.2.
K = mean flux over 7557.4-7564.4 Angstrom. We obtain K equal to 1.22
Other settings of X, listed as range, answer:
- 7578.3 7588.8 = 1.234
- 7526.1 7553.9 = 1.266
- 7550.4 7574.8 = 1.255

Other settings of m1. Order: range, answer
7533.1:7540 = 1.205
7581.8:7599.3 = 1.185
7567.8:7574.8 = 1.223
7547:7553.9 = 1.188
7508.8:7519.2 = 1.217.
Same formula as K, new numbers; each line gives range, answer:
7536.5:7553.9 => 1.22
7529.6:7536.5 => 1.2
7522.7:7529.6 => 1.22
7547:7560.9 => 1.21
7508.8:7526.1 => 1.23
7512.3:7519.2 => 1.22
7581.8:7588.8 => 1.23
